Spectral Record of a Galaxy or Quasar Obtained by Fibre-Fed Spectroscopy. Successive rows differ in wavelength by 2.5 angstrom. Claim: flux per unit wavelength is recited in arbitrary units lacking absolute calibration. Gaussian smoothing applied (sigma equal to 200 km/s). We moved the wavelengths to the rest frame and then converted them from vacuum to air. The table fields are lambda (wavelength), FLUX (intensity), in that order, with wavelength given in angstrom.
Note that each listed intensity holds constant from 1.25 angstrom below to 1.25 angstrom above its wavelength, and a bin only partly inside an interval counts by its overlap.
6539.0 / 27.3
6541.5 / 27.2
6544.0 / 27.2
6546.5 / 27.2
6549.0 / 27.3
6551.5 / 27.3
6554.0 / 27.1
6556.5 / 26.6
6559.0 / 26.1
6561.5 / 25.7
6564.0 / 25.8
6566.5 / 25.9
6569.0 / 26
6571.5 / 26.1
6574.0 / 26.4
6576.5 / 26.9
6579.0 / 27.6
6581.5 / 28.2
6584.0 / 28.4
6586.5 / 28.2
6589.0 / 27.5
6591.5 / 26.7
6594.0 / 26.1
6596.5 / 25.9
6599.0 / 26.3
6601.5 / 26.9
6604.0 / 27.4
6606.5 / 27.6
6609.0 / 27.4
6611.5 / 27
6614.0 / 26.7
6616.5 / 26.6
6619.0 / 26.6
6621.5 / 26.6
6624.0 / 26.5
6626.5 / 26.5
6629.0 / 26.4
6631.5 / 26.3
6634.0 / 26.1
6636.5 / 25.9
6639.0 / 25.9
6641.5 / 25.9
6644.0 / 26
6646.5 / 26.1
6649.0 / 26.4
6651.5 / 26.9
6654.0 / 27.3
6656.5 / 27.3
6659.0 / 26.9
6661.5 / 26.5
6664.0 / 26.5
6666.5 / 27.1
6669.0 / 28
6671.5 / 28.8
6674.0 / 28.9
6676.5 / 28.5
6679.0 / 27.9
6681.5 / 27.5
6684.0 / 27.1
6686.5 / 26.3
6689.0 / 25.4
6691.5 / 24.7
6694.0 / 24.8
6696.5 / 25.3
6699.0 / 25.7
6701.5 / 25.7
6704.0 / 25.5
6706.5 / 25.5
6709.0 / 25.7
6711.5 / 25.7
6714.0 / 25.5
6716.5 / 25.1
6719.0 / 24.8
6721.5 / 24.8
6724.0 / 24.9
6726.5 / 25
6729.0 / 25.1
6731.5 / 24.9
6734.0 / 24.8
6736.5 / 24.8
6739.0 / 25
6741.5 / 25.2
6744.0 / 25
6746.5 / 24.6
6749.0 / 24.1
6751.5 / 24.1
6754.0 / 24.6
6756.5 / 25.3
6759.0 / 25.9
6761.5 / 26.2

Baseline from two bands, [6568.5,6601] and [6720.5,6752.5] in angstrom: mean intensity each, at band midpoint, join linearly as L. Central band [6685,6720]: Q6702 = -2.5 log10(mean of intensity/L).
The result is -0.01 mag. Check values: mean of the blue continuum 27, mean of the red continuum 24.8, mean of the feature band 25.4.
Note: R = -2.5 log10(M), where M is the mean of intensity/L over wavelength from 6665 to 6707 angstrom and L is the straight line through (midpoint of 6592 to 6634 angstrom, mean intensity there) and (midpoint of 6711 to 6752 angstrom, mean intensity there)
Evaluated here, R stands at -0.04 mag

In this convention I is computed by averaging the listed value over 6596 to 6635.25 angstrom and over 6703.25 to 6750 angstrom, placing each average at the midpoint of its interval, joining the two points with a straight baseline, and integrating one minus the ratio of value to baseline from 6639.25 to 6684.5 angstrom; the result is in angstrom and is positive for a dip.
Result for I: -2.0 angstrom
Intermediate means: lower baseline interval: 26.7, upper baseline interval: 25.1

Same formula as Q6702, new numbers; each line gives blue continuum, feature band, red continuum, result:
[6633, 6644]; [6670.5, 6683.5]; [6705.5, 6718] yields -0.10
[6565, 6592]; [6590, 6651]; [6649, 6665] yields 0.02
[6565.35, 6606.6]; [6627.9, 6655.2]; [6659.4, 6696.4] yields 0.03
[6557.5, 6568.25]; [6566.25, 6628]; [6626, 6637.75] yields -0.03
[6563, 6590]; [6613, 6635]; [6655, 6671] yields 0.02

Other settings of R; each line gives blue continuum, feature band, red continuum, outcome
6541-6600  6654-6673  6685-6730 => -0.06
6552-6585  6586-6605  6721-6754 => -0.02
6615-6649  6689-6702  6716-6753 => 0.01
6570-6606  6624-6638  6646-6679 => 0.04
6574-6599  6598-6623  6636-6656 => 0.00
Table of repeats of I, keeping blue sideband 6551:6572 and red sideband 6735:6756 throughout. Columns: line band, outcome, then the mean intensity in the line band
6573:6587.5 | -0.8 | 27.6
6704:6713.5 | -0.2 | 25.6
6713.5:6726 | 0.0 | 25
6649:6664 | -0.8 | 26.9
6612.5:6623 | -0.3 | 26.6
